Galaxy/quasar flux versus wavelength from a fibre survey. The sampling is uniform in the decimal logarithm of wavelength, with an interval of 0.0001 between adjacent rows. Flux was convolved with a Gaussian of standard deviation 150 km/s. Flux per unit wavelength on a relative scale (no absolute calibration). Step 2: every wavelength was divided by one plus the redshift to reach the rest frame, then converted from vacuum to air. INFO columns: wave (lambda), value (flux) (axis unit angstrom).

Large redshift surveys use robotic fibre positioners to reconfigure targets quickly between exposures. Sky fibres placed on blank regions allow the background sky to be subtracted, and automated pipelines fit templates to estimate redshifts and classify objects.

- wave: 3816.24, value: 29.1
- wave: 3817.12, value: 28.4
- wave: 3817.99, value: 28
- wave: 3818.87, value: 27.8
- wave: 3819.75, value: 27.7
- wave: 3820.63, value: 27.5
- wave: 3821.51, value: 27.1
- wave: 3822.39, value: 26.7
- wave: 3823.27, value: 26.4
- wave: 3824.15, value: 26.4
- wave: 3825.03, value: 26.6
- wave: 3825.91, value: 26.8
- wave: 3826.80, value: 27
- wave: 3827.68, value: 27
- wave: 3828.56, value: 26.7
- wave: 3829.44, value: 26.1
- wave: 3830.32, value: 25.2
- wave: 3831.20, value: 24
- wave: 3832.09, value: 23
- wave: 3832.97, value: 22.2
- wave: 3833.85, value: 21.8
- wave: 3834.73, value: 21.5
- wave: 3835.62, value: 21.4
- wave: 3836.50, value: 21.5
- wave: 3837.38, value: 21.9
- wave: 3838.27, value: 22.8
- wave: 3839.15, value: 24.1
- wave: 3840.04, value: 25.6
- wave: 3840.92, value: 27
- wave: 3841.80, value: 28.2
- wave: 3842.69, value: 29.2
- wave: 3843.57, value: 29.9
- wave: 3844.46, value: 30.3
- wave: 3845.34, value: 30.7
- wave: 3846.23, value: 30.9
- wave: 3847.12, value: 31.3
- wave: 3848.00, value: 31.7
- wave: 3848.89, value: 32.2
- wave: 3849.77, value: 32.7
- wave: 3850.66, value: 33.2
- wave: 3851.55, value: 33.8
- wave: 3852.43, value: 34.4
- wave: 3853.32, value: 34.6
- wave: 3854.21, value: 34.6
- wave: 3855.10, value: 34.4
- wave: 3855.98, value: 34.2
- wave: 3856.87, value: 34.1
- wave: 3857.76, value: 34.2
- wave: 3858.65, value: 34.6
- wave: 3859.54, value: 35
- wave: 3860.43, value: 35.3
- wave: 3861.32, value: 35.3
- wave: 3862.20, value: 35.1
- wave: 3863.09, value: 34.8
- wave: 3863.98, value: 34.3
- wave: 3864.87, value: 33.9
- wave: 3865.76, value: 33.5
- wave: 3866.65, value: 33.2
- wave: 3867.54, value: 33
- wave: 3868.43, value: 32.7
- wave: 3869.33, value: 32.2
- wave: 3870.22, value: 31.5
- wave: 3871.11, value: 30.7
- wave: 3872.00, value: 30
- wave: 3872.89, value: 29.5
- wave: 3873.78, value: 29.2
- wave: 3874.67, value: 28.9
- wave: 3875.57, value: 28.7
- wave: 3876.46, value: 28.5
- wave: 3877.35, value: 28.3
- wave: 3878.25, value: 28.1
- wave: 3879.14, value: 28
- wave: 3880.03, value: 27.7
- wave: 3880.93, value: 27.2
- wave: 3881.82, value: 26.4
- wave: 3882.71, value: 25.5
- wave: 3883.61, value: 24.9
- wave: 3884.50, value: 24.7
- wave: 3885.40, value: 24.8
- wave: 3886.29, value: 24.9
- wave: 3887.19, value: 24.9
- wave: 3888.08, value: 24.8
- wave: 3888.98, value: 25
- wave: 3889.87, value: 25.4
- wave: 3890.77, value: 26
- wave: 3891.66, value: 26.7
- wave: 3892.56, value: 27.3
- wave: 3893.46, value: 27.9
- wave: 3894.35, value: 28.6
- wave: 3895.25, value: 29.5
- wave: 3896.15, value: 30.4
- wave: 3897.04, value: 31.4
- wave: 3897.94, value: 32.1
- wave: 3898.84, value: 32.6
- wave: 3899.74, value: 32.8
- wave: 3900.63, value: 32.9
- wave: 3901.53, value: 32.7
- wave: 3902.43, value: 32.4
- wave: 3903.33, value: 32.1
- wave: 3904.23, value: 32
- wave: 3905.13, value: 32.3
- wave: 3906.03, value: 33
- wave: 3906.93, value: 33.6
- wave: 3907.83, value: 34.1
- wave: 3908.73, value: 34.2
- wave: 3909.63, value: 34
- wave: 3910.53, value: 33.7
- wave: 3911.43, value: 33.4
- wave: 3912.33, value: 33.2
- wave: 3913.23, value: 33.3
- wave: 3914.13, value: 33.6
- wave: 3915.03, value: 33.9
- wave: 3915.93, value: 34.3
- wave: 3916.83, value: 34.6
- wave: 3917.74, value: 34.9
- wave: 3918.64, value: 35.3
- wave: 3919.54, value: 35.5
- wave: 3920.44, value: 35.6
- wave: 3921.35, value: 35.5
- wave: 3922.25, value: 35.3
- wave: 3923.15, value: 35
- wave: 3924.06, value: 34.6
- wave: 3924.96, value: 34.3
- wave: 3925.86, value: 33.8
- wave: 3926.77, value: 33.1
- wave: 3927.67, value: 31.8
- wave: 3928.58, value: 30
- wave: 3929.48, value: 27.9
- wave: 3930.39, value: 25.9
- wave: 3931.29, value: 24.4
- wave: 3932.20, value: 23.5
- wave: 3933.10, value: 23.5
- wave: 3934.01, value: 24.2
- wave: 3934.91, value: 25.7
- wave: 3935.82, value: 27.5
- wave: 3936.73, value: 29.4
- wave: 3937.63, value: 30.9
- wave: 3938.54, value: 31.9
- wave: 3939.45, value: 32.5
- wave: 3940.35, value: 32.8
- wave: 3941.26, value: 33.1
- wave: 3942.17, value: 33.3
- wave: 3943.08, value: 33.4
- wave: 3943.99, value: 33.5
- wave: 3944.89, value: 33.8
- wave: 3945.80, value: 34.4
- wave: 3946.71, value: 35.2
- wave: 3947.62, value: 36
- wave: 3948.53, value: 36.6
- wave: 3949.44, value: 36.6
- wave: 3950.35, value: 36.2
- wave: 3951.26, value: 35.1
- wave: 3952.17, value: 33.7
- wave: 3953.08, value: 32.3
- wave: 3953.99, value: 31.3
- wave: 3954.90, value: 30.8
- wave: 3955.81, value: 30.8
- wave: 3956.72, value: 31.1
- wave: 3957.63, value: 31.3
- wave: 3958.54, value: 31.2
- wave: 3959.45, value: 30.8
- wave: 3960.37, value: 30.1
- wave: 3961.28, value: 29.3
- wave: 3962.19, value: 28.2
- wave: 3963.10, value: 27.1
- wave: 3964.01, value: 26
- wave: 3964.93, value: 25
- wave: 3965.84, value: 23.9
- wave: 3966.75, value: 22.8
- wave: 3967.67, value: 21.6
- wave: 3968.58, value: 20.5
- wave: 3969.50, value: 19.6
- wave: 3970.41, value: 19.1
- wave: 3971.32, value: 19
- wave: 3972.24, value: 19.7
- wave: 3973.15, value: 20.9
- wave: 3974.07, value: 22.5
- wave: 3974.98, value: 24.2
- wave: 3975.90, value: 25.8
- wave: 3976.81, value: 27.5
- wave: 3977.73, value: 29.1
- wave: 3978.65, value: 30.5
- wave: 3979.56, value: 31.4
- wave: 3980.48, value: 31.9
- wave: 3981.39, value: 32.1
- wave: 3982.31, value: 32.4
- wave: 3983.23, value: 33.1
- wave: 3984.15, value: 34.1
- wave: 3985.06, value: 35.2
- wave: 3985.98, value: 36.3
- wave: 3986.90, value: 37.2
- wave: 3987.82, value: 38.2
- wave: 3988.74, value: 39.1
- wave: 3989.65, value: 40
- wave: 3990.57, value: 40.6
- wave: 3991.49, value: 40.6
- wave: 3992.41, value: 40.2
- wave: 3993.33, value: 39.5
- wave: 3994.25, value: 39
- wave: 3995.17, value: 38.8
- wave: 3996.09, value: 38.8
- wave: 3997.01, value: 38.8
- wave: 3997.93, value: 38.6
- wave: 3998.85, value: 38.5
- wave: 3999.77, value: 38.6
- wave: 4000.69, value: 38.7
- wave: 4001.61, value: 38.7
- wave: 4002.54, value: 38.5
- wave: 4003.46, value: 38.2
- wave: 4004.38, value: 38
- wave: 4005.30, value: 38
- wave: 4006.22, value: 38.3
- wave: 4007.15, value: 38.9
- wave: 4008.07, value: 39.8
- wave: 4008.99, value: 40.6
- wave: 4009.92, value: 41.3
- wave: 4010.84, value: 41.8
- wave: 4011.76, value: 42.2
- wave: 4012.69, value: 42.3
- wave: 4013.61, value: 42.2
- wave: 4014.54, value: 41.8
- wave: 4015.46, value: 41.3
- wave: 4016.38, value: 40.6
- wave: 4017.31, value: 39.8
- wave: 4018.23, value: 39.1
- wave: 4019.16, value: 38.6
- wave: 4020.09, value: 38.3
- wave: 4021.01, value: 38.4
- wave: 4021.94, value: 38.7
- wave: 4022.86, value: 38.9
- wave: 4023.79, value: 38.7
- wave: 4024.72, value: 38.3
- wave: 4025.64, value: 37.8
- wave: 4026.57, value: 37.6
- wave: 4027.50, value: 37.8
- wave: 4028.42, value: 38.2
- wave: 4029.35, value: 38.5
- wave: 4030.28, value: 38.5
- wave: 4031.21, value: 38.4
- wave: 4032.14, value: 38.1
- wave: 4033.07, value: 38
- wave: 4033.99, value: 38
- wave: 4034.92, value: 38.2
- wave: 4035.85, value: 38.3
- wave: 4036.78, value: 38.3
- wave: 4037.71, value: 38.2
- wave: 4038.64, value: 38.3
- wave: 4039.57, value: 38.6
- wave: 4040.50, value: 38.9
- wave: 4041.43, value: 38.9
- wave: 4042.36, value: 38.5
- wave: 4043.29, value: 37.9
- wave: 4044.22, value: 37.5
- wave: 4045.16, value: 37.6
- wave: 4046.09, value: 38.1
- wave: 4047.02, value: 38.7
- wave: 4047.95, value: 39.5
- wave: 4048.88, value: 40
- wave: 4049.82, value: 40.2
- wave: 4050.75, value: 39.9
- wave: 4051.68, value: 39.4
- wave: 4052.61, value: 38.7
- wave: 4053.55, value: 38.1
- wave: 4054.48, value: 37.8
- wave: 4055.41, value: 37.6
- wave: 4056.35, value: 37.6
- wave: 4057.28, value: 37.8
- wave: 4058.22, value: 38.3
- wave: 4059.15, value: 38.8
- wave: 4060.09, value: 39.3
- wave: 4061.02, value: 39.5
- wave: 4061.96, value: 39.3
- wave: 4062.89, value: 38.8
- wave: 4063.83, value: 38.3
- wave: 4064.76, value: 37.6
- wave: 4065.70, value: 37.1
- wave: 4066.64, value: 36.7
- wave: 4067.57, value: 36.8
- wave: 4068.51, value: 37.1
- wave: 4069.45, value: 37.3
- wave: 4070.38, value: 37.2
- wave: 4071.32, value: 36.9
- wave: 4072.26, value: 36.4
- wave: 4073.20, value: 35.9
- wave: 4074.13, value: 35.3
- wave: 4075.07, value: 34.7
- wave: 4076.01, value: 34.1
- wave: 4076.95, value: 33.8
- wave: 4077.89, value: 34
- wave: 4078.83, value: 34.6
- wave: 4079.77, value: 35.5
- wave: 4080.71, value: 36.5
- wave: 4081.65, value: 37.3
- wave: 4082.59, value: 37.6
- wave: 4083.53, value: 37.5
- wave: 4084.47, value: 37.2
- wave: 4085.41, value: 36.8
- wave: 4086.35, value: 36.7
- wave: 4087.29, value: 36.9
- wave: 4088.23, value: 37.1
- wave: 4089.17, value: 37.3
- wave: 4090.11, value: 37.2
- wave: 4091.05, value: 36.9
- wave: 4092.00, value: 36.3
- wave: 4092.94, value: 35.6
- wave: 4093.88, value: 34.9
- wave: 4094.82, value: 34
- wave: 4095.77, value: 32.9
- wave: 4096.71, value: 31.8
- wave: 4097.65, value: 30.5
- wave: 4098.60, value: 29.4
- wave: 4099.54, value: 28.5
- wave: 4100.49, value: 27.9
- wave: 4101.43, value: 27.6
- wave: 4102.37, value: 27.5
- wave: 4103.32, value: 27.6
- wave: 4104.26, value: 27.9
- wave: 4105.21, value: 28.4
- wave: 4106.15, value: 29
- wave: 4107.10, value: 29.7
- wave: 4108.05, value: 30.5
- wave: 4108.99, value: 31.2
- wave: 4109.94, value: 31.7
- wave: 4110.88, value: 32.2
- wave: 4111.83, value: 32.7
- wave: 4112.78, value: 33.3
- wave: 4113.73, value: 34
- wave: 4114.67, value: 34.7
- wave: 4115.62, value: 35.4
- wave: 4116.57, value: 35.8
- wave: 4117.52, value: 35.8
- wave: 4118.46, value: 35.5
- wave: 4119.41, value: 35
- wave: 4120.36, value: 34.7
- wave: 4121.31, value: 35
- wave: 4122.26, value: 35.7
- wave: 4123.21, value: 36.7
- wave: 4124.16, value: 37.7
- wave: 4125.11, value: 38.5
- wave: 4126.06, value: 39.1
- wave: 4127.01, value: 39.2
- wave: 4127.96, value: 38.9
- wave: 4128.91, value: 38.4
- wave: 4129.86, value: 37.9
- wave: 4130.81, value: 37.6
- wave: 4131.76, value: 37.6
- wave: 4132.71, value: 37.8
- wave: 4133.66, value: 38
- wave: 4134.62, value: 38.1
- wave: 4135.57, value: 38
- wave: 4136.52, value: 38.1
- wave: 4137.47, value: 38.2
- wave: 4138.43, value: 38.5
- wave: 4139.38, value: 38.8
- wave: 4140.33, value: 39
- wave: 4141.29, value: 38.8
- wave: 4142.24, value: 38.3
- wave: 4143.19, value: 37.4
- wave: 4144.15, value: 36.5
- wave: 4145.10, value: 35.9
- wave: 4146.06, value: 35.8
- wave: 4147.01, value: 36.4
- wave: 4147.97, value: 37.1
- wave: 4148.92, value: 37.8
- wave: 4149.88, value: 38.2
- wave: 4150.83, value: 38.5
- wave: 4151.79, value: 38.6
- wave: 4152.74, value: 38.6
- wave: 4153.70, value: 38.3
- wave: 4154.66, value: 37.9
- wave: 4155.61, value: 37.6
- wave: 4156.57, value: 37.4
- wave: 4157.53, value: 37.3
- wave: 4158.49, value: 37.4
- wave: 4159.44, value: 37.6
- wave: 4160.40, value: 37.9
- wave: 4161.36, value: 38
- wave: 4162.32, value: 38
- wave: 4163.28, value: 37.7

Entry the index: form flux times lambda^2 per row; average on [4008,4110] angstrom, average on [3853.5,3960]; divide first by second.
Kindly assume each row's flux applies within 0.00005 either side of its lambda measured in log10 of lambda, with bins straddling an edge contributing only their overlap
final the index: 1.3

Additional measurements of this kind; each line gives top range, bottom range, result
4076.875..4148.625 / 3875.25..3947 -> 1.27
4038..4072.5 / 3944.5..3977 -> 1.42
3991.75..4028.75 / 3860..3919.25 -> 1.36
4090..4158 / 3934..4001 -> 1.20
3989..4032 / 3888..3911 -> 1.35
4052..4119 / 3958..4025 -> 1.07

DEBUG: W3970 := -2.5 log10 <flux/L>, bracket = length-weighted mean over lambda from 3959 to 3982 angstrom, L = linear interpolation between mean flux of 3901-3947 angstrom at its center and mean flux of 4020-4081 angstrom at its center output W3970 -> 0.32 mag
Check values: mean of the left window 32.2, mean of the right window 37.8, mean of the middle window 25.6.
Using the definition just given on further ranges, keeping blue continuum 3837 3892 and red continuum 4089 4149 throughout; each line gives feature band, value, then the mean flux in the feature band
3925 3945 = 0.054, 29.8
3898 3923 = -0.096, 33.7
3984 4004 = -0.185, 38.5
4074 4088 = -0.055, 35.9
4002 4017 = -0.222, 40.2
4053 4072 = -0.123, 37.9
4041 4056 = -0.154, 38.6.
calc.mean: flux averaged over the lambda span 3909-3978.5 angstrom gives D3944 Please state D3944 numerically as 30.1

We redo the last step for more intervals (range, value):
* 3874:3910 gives 29.1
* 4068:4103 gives 34.7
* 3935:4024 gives 33.8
